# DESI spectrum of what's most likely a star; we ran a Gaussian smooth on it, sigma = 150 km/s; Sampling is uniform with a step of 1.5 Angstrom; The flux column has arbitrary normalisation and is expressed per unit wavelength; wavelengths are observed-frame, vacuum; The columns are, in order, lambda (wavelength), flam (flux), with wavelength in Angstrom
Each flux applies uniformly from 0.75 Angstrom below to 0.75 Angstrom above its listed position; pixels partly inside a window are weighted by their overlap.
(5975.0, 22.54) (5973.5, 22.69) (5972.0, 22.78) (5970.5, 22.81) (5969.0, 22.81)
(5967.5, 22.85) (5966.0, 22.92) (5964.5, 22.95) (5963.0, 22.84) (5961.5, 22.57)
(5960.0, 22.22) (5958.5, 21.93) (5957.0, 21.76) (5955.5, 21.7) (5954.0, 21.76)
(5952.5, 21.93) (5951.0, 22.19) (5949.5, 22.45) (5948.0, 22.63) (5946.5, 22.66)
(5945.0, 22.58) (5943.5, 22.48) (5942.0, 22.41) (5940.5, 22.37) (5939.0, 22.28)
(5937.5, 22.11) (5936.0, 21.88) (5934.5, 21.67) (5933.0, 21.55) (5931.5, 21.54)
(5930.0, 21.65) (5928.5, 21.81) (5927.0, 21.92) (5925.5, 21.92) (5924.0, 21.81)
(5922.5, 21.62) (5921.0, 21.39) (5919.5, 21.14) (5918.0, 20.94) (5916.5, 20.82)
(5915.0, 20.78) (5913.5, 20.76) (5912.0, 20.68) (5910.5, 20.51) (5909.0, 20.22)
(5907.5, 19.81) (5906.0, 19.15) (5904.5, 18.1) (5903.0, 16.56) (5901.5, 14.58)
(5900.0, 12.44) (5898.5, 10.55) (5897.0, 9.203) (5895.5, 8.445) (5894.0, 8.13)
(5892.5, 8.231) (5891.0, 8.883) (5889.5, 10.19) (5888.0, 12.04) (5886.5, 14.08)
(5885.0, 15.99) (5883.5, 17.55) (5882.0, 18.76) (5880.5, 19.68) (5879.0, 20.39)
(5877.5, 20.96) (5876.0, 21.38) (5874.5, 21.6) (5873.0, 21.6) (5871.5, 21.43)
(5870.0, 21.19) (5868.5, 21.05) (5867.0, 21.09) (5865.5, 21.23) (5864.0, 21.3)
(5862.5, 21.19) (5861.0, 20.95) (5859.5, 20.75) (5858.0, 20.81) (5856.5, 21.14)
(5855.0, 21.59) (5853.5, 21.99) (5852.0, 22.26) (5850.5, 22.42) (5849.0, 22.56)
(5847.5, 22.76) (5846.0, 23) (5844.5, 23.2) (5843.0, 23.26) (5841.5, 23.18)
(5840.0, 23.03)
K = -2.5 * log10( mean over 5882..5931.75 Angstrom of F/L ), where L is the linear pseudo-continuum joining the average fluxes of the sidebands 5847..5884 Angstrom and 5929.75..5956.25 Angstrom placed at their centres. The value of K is 0.26 mag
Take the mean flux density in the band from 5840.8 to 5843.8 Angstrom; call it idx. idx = 23.2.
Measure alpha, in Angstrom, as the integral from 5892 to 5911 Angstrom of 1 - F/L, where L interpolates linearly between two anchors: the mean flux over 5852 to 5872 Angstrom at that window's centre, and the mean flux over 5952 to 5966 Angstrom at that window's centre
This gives 6.5 Angstrom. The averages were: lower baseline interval 21.2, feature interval 14.3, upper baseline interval 22.2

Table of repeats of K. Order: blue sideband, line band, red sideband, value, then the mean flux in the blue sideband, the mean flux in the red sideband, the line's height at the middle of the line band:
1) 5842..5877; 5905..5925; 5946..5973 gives 0.07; 21.7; 22.4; 22.1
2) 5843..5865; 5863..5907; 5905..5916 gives 0.27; 21.9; 20.2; 21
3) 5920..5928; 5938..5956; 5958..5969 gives 0.00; 21.7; 22.6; 22.3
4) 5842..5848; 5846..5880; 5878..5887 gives -0.05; 23.1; 17.9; 20.6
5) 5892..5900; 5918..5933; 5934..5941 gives -0.18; 9.26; 22.1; 18.4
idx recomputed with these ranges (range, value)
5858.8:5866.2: 21.1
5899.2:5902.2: 13.4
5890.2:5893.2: 8.59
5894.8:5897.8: 8.86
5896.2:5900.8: 10.7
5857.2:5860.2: 20.8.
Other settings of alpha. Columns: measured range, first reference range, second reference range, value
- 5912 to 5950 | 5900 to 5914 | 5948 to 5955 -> -2.44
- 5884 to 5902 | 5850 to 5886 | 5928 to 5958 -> 8.55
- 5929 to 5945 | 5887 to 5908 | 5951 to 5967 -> -2.77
